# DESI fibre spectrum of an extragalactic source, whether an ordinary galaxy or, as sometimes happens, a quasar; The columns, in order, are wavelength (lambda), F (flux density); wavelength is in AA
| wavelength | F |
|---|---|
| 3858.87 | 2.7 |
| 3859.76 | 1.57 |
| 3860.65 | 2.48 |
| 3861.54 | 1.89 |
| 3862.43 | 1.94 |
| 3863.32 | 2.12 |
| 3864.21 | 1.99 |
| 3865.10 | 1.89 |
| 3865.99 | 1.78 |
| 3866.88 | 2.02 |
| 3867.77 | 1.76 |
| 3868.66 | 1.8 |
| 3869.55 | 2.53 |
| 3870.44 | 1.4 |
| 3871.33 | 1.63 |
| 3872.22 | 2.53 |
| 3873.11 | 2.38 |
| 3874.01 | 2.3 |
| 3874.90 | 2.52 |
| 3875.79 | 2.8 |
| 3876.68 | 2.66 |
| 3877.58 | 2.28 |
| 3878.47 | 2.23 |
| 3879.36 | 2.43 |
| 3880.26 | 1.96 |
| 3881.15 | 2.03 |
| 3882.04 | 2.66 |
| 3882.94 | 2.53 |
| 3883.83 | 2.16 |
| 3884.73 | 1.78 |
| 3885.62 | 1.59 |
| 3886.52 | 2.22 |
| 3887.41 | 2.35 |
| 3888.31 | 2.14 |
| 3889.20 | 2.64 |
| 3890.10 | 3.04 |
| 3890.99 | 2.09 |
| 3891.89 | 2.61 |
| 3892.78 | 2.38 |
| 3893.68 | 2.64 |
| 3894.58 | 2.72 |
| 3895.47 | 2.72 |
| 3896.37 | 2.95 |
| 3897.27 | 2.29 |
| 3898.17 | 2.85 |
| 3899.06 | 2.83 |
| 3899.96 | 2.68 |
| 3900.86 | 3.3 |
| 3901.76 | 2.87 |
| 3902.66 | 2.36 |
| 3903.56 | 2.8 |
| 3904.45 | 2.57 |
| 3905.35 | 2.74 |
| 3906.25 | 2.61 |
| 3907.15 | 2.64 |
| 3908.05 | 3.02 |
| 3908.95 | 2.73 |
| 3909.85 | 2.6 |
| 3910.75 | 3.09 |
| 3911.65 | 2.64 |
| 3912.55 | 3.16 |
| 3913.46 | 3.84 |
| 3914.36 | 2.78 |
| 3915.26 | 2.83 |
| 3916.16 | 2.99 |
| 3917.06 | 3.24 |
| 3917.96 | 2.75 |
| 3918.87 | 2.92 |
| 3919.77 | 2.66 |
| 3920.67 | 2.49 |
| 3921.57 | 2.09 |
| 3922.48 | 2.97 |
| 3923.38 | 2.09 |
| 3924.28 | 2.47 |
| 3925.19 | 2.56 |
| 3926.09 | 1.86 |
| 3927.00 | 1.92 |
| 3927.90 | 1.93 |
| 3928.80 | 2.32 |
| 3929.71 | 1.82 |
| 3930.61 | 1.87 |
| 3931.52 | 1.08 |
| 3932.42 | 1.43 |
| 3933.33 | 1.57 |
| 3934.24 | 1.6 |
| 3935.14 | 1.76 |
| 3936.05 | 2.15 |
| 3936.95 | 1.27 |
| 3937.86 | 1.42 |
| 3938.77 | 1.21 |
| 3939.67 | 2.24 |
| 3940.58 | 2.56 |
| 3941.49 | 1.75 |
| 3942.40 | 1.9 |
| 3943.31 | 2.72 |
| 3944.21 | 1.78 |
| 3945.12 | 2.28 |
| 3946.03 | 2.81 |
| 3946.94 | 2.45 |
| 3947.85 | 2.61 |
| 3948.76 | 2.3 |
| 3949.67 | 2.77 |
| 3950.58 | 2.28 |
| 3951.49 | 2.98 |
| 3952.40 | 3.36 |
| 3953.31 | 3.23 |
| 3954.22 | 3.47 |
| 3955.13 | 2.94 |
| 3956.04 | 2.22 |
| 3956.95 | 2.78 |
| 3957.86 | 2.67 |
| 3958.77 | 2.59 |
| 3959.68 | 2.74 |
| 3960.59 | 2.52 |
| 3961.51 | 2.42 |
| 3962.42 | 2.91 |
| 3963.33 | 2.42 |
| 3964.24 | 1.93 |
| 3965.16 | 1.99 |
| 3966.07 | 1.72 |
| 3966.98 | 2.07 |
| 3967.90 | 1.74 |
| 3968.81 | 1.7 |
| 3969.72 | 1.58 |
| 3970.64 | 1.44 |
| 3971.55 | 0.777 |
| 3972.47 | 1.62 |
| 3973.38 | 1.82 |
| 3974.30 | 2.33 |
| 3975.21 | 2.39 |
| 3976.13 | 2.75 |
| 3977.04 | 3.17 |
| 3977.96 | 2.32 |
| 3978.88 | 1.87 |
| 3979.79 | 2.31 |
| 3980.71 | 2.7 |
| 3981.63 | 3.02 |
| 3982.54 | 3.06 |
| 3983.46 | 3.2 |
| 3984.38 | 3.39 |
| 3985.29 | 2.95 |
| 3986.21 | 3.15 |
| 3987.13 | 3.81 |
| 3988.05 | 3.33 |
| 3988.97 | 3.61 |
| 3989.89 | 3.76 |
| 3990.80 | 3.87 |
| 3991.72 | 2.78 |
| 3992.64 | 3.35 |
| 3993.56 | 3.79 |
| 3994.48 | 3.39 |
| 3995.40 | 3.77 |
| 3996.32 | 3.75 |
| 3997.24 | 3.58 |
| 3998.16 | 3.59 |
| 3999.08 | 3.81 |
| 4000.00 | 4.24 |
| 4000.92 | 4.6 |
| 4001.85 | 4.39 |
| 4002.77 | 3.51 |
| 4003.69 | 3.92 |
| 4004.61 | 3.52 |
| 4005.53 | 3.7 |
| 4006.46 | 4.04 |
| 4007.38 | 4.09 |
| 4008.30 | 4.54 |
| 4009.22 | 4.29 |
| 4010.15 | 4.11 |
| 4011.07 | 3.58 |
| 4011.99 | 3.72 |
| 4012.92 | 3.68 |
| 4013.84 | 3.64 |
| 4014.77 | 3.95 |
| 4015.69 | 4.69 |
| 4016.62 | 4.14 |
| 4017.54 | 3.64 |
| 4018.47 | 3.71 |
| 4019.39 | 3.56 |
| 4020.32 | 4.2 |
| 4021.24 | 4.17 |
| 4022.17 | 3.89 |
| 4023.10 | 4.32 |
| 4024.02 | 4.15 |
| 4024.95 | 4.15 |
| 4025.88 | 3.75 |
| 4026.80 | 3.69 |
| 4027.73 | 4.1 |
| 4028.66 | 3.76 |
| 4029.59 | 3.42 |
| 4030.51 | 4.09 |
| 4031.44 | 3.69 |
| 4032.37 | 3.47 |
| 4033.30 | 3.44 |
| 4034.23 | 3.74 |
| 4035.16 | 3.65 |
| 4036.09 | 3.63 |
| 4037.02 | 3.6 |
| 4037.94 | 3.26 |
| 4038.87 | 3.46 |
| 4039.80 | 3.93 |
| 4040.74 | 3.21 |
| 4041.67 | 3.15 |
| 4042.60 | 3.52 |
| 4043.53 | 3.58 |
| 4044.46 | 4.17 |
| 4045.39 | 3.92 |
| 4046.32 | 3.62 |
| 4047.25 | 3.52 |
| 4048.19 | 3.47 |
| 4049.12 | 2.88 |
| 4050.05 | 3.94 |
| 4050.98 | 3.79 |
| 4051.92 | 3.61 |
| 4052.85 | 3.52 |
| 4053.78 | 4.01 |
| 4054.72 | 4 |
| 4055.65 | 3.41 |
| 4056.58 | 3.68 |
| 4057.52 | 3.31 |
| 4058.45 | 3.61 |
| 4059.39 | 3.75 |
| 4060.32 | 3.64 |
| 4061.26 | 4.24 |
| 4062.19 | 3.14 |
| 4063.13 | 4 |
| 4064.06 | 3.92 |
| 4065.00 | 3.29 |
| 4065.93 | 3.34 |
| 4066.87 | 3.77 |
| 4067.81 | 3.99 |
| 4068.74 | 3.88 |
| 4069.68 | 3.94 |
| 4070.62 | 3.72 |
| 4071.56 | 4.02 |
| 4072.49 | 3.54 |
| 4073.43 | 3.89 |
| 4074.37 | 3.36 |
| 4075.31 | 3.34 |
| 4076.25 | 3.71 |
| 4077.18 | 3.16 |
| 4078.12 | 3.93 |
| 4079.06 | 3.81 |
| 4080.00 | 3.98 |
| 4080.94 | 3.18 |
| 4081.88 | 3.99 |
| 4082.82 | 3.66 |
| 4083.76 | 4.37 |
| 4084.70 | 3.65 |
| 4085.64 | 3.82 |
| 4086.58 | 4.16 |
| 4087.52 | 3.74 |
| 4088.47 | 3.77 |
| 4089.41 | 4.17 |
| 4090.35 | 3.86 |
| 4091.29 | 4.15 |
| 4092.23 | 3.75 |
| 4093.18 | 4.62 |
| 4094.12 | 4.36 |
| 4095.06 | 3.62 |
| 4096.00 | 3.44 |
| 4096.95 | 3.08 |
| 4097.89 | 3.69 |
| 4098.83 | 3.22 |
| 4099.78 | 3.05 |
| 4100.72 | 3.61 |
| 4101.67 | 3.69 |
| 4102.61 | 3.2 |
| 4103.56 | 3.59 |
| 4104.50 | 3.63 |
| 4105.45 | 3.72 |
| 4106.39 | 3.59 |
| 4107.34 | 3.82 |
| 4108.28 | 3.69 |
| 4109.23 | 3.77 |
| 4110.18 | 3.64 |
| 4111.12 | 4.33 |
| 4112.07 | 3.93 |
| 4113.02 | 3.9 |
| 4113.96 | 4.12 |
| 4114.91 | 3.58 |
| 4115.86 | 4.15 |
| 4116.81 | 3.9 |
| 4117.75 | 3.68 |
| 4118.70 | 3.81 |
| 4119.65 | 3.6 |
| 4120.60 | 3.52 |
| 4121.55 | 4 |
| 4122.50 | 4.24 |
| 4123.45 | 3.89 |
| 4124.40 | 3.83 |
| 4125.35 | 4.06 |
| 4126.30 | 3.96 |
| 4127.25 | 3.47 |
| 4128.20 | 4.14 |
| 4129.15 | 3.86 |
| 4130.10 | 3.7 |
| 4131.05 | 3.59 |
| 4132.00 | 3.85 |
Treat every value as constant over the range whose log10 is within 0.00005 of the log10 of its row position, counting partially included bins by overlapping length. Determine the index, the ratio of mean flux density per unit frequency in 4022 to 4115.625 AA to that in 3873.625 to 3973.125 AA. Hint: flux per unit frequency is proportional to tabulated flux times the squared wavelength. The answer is 1.68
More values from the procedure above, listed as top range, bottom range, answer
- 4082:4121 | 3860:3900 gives 1.84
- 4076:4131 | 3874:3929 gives 1.63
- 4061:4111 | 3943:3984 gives 1.64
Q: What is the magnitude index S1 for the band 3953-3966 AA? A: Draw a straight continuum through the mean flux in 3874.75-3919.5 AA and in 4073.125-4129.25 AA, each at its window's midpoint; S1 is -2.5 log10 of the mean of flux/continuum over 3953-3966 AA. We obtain 0.15 mag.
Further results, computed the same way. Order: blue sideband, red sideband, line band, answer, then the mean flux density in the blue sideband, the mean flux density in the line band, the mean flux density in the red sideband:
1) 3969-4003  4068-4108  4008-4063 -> -0.12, 3.04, 3.75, 3.73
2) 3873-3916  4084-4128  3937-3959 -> 0.18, 2.59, 2.45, 3.79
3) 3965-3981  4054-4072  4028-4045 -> -0.12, 2.01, 3.61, 3.72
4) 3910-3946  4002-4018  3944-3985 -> 0.22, 2.26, 2.44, 3.94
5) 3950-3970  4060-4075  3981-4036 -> -0.23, 2.48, 3.76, 3.73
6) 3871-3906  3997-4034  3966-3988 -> 0.41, 2.47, 2.4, 3.91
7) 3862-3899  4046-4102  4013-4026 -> -0.21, 2.28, 3.99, 3.71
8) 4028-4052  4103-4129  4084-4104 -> 0.01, 3.6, 3.73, 3.83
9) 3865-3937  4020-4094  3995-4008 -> -0.19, 2.39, 3.9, 3.75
